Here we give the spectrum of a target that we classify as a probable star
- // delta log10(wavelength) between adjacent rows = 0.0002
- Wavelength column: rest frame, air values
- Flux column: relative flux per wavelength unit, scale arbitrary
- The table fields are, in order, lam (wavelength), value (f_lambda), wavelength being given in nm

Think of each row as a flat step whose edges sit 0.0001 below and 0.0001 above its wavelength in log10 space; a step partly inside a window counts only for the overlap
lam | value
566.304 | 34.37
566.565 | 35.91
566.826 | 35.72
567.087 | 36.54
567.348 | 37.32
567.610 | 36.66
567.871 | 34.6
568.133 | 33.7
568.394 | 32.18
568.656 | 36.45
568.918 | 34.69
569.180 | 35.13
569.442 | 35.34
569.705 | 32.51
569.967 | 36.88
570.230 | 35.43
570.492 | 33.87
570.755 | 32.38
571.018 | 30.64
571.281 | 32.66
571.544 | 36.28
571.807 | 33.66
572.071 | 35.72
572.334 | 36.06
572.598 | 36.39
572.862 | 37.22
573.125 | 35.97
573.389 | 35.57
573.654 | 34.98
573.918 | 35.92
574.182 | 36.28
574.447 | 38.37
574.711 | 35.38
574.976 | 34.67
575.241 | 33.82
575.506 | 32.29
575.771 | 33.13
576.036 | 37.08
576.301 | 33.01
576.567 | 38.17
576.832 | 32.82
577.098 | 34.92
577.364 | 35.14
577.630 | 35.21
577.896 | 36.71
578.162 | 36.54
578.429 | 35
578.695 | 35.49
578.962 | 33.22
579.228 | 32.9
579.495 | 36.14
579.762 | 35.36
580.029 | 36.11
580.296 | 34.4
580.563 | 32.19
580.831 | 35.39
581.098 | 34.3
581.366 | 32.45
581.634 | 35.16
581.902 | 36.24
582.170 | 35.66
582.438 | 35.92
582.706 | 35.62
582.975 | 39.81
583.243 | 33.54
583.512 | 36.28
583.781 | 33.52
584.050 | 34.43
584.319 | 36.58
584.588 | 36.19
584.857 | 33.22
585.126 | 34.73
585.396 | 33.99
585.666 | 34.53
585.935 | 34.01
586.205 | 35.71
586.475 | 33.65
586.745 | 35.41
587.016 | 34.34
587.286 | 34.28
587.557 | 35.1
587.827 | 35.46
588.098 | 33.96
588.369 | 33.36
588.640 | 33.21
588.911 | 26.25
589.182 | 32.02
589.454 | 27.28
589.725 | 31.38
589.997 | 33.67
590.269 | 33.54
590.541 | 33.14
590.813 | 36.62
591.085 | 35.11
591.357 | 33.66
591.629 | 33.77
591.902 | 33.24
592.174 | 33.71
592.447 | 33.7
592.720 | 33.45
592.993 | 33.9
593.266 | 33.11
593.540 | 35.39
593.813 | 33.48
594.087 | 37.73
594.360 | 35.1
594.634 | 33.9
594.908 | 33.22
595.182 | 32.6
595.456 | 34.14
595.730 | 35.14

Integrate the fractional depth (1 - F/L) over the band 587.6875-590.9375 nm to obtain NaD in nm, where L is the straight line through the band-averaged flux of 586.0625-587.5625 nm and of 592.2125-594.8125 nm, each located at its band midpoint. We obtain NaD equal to 0.20 nm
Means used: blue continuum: 34.7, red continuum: 34.4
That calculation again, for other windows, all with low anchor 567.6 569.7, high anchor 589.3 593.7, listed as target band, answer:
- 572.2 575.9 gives -0.120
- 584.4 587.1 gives -0.073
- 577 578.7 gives -0.073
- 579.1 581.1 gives -0.036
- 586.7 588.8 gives -0.040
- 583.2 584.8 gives -0.061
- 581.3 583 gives -0.091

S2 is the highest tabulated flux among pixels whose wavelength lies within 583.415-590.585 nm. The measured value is 36.58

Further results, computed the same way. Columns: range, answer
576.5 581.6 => 38.17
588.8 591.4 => 36.62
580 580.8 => 36.11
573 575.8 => 38.37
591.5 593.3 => 33.9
